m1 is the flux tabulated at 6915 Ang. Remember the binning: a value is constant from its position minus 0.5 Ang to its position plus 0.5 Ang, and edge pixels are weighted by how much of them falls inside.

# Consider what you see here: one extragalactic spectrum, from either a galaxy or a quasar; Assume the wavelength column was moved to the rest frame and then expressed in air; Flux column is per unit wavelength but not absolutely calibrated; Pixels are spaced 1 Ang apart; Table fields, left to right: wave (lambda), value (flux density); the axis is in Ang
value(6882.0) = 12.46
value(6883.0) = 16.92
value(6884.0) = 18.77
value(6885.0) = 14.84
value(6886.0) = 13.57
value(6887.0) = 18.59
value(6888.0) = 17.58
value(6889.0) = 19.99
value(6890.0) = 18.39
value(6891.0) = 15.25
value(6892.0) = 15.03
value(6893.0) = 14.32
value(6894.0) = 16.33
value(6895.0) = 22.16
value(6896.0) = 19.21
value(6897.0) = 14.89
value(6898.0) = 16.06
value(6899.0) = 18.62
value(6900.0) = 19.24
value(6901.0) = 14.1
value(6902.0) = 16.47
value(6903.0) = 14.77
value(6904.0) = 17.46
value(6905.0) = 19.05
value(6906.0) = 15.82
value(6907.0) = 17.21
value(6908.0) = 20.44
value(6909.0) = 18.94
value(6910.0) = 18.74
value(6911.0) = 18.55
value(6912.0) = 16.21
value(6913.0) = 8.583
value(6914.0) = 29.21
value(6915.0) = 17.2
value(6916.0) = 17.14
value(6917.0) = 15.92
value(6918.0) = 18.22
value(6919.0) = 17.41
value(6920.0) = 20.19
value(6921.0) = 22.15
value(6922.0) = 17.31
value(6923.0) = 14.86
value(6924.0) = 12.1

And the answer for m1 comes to 17.2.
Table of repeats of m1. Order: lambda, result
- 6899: 18.62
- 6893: 14.32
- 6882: 12.46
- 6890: 18.39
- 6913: 8.583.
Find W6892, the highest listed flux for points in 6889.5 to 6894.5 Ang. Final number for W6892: 18.39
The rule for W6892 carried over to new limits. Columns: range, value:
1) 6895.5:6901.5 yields 19.24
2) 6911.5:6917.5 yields 29.21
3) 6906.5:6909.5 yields 20.44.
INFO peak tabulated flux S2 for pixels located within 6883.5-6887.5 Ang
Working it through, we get 18.77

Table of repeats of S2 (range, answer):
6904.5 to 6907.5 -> 19.05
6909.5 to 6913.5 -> 18.74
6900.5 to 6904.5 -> 17.46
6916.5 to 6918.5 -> 18.22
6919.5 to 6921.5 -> 22.15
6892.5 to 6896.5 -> 22.16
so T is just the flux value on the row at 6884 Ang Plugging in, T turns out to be 18.77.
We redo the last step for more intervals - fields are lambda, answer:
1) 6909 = 18.94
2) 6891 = 15.25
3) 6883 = 16.92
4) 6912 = 16.21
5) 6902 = 16.47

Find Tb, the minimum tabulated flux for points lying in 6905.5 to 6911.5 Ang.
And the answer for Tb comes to 15.82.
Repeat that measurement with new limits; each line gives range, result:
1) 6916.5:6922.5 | 15.92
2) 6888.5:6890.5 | 18.39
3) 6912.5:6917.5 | 8.583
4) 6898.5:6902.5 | 14.1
